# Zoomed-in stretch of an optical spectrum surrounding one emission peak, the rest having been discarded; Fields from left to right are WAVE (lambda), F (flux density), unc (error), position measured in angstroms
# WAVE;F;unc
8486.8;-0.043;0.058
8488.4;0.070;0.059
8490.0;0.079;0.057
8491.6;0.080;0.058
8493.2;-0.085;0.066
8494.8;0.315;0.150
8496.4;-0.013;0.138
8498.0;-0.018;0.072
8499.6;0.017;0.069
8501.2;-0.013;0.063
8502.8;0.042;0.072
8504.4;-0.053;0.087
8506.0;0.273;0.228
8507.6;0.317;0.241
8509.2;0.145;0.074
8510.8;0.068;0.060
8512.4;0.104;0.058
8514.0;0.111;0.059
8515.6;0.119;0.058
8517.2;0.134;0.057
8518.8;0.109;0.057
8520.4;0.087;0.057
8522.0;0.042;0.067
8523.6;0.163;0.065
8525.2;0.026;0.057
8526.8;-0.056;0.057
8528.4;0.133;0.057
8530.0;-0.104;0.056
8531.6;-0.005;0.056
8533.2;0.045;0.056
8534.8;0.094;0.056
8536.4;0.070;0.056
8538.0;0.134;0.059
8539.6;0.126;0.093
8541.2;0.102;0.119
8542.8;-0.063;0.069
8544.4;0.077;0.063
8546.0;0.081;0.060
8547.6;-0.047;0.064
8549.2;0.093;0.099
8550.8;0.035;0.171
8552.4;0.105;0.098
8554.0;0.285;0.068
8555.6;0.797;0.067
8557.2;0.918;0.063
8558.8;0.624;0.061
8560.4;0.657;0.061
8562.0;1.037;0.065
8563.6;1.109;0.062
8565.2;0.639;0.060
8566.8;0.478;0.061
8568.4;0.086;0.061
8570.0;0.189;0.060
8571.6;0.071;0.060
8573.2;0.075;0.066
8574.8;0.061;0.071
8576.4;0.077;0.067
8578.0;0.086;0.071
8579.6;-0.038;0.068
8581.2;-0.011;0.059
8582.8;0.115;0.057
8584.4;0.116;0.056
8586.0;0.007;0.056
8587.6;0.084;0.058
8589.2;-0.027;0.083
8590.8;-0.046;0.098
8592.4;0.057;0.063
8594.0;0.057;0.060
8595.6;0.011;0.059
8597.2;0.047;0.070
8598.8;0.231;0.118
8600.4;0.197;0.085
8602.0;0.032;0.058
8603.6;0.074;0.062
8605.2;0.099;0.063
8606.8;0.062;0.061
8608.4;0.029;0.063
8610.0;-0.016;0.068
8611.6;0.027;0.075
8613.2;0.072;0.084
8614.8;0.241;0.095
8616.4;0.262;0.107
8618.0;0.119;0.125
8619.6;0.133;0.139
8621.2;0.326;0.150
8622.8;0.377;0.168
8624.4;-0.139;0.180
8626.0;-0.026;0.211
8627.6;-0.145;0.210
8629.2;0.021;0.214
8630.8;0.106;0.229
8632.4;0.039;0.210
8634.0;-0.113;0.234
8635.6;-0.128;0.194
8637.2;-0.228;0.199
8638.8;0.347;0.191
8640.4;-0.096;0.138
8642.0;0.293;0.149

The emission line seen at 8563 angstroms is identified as [O II]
